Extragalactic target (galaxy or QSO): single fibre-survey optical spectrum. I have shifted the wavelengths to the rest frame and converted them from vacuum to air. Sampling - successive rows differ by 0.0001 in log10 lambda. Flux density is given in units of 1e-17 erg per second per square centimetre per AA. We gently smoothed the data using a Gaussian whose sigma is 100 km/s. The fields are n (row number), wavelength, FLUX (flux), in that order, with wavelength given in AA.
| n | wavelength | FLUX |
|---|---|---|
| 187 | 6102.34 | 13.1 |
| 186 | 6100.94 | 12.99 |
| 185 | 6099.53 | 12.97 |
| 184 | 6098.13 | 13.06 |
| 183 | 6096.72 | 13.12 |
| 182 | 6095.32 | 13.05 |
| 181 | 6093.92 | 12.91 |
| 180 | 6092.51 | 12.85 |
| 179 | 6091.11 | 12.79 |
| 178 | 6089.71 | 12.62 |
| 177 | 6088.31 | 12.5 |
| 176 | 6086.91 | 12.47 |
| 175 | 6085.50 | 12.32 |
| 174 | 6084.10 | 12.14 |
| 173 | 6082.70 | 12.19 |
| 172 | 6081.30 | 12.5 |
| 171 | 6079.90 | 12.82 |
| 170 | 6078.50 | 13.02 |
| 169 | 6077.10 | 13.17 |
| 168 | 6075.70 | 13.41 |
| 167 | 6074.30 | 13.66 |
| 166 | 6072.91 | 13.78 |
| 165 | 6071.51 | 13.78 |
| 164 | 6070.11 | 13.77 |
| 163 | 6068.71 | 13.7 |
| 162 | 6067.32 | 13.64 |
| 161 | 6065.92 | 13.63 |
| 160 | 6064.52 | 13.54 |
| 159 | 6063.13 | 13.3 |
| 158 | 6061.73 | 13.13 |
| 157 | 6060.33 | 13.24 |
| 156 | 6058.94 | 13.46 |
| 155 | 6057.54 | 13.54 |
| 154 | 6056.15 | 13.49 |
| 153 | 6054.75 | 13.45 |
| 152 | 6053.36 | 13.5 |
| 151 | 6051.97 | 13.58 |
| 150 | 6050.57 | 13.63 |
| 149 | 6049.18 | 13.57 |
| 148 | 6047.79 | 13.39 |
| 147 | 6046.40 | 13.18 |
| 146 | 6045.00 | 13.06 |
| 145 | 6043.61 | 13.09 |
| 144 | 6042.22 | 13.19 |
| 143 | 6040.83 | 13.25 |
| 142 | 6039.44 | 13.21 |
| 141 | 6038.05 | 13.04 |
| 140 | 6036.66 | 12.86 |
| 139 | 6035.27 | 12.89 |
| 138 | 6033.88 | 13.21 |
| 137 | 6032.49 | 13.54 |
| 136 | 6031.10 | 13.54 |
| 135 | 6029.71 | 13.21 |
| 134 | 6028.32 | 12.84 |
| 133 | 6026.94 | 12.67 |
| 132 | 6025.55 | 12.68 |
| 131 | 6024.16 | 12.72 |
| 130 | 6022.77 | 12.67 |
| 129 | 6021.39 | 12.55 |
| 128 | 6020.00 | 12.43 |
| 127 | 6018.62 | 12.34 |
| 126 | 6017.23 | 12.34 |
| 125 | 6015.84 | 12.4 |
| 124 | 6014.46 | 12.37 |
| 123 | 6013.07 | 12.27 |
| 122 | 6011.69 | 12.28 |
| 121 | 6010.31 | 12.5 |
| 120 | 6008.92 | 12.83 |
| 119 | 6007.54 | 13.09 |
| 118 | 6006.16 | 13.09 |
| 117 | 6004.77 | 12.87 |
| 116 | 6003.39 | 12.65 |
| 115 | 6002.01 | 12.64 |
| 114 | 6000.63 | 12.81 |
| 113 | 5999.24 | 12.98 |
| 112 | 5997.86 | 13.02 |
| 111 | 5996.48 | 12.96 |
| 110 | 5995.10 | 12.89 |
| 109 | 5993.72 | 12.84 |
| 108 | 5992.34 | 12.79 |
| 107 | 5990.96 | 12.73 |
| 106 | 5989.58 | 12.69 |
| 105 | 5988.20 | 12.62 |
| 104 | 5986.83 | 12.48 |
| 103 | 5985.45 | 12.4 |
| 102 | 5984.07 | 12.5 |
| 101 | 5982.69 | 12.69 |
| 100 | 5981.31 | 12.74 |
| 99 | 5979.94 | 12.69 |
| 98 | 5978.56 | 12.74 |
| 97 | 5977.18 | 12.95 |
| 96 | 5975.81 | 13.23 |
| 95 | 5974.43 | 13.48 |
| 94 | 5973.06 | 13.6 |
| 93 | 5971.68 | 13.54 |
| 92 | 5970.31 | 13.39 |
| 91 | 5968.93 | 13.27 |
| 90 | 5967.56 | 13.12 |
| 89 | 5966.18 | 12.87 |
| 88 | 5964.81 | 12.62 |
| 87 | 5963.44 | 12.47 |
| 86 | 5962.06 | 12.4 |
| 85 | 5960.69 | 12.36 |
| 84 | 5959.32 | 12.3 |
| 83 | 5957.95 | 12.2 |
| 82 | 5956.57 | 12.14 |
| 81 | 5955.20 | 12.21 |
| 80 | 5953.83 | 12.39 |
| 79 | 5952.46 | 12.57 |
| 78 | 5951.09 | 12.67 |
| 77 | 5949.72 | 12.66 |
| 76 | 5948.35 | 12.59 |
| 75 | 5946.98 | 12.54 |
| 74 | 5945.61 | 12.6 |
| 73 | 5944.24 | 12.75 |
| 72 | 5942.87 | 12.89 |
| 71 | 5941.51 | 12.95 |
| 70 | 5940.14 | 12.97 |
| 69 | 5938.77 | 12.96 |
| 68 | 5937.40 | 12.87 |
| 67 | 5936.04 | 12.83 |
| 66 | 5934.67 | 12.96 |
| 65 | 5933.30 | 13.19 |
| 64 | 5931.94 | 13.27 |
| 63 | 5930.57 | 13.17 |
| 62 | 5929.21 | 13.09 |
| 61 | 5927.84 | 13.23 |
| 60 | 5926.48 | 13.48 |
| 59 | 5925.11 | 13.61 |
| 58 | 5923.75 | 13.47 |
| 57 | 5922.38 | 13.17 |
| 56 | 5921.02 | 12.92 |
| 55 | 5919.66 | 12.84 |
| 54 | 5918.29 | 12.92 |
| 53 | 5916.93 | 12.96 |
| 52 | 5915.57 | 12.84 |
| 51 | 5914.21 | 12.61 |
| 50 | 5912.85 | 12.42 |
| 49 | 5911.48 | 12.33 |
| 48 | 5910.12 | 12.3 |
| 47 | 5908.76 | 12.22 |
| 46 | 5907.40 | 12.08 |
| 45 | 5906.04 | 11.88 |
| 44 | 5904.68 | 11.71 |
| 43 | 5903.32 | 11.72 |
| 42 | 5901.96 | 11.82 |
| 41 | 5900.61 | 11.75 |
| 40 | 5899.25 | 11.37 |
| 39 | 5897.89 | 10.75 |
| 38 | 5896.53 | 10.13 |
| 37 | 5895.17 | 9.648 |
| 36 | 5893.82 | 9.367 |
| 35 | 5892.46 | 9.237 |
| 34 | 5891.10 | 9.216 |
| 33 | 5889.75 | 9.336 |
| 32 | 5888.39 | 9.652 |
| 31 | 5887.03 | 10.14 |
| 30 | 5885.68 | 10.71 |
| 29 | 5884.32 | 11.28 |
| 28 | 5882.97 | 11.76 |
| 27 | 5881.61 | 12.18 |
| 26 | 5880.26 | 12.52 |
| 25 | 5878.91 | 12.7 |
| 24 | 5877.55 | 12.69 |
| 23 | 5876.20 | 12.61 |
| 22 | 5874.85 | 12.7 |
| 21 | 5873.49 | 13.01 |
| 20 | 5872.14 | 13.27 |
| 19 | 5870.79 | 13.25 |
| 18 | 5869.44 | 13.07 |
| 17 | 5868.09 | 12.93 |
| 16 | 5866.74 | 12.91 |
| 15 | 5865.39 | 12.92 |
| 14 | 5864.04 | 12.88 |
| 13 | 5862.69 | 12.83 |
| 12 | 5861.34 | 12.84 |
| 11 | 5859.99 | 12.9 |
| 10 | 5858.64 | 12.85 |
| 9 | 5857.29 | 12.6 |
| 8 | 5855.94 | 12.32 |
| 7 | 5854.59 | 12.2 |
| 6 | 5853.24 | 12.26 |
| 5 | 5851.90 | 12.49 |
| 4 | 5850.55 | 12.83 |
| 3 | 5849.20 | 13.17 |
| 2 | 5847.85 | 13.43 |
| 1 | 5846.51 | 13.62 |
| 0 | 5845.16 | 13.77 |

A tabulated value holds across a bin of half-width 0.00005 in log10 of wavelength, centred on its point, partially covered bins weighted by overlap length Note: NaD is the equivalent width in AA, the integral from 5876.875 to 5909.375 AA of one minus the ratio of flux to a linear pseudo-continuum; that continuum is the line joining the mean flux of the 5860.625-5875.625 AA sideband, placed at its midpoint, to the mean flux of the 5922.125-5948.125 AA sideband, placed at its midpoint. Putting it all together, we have 4.8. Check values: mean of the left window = 13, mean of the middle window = 11.1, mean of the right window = 13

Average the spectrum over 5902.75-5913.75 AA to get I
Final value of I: 12.1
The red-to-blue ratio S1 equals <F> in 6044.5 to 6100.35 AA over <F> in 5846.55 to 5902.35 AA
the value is 1.1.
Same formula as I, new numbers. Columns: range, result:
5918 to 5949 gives 13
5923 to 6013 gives 12.8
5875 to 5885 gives 12.3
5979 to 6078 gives 13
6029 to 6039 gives 13.2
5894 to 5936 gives 12.4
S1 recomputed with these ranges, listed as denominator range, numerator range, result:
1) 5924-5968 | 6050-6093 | 1.03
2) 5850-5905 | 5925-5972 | 1.08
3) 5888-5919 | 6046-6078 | 1.19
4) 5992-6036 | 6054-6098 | 1.03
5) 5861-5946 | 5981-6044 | 1.05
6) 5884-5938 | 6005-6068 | 1.10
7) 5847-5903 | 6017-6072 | 1.11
